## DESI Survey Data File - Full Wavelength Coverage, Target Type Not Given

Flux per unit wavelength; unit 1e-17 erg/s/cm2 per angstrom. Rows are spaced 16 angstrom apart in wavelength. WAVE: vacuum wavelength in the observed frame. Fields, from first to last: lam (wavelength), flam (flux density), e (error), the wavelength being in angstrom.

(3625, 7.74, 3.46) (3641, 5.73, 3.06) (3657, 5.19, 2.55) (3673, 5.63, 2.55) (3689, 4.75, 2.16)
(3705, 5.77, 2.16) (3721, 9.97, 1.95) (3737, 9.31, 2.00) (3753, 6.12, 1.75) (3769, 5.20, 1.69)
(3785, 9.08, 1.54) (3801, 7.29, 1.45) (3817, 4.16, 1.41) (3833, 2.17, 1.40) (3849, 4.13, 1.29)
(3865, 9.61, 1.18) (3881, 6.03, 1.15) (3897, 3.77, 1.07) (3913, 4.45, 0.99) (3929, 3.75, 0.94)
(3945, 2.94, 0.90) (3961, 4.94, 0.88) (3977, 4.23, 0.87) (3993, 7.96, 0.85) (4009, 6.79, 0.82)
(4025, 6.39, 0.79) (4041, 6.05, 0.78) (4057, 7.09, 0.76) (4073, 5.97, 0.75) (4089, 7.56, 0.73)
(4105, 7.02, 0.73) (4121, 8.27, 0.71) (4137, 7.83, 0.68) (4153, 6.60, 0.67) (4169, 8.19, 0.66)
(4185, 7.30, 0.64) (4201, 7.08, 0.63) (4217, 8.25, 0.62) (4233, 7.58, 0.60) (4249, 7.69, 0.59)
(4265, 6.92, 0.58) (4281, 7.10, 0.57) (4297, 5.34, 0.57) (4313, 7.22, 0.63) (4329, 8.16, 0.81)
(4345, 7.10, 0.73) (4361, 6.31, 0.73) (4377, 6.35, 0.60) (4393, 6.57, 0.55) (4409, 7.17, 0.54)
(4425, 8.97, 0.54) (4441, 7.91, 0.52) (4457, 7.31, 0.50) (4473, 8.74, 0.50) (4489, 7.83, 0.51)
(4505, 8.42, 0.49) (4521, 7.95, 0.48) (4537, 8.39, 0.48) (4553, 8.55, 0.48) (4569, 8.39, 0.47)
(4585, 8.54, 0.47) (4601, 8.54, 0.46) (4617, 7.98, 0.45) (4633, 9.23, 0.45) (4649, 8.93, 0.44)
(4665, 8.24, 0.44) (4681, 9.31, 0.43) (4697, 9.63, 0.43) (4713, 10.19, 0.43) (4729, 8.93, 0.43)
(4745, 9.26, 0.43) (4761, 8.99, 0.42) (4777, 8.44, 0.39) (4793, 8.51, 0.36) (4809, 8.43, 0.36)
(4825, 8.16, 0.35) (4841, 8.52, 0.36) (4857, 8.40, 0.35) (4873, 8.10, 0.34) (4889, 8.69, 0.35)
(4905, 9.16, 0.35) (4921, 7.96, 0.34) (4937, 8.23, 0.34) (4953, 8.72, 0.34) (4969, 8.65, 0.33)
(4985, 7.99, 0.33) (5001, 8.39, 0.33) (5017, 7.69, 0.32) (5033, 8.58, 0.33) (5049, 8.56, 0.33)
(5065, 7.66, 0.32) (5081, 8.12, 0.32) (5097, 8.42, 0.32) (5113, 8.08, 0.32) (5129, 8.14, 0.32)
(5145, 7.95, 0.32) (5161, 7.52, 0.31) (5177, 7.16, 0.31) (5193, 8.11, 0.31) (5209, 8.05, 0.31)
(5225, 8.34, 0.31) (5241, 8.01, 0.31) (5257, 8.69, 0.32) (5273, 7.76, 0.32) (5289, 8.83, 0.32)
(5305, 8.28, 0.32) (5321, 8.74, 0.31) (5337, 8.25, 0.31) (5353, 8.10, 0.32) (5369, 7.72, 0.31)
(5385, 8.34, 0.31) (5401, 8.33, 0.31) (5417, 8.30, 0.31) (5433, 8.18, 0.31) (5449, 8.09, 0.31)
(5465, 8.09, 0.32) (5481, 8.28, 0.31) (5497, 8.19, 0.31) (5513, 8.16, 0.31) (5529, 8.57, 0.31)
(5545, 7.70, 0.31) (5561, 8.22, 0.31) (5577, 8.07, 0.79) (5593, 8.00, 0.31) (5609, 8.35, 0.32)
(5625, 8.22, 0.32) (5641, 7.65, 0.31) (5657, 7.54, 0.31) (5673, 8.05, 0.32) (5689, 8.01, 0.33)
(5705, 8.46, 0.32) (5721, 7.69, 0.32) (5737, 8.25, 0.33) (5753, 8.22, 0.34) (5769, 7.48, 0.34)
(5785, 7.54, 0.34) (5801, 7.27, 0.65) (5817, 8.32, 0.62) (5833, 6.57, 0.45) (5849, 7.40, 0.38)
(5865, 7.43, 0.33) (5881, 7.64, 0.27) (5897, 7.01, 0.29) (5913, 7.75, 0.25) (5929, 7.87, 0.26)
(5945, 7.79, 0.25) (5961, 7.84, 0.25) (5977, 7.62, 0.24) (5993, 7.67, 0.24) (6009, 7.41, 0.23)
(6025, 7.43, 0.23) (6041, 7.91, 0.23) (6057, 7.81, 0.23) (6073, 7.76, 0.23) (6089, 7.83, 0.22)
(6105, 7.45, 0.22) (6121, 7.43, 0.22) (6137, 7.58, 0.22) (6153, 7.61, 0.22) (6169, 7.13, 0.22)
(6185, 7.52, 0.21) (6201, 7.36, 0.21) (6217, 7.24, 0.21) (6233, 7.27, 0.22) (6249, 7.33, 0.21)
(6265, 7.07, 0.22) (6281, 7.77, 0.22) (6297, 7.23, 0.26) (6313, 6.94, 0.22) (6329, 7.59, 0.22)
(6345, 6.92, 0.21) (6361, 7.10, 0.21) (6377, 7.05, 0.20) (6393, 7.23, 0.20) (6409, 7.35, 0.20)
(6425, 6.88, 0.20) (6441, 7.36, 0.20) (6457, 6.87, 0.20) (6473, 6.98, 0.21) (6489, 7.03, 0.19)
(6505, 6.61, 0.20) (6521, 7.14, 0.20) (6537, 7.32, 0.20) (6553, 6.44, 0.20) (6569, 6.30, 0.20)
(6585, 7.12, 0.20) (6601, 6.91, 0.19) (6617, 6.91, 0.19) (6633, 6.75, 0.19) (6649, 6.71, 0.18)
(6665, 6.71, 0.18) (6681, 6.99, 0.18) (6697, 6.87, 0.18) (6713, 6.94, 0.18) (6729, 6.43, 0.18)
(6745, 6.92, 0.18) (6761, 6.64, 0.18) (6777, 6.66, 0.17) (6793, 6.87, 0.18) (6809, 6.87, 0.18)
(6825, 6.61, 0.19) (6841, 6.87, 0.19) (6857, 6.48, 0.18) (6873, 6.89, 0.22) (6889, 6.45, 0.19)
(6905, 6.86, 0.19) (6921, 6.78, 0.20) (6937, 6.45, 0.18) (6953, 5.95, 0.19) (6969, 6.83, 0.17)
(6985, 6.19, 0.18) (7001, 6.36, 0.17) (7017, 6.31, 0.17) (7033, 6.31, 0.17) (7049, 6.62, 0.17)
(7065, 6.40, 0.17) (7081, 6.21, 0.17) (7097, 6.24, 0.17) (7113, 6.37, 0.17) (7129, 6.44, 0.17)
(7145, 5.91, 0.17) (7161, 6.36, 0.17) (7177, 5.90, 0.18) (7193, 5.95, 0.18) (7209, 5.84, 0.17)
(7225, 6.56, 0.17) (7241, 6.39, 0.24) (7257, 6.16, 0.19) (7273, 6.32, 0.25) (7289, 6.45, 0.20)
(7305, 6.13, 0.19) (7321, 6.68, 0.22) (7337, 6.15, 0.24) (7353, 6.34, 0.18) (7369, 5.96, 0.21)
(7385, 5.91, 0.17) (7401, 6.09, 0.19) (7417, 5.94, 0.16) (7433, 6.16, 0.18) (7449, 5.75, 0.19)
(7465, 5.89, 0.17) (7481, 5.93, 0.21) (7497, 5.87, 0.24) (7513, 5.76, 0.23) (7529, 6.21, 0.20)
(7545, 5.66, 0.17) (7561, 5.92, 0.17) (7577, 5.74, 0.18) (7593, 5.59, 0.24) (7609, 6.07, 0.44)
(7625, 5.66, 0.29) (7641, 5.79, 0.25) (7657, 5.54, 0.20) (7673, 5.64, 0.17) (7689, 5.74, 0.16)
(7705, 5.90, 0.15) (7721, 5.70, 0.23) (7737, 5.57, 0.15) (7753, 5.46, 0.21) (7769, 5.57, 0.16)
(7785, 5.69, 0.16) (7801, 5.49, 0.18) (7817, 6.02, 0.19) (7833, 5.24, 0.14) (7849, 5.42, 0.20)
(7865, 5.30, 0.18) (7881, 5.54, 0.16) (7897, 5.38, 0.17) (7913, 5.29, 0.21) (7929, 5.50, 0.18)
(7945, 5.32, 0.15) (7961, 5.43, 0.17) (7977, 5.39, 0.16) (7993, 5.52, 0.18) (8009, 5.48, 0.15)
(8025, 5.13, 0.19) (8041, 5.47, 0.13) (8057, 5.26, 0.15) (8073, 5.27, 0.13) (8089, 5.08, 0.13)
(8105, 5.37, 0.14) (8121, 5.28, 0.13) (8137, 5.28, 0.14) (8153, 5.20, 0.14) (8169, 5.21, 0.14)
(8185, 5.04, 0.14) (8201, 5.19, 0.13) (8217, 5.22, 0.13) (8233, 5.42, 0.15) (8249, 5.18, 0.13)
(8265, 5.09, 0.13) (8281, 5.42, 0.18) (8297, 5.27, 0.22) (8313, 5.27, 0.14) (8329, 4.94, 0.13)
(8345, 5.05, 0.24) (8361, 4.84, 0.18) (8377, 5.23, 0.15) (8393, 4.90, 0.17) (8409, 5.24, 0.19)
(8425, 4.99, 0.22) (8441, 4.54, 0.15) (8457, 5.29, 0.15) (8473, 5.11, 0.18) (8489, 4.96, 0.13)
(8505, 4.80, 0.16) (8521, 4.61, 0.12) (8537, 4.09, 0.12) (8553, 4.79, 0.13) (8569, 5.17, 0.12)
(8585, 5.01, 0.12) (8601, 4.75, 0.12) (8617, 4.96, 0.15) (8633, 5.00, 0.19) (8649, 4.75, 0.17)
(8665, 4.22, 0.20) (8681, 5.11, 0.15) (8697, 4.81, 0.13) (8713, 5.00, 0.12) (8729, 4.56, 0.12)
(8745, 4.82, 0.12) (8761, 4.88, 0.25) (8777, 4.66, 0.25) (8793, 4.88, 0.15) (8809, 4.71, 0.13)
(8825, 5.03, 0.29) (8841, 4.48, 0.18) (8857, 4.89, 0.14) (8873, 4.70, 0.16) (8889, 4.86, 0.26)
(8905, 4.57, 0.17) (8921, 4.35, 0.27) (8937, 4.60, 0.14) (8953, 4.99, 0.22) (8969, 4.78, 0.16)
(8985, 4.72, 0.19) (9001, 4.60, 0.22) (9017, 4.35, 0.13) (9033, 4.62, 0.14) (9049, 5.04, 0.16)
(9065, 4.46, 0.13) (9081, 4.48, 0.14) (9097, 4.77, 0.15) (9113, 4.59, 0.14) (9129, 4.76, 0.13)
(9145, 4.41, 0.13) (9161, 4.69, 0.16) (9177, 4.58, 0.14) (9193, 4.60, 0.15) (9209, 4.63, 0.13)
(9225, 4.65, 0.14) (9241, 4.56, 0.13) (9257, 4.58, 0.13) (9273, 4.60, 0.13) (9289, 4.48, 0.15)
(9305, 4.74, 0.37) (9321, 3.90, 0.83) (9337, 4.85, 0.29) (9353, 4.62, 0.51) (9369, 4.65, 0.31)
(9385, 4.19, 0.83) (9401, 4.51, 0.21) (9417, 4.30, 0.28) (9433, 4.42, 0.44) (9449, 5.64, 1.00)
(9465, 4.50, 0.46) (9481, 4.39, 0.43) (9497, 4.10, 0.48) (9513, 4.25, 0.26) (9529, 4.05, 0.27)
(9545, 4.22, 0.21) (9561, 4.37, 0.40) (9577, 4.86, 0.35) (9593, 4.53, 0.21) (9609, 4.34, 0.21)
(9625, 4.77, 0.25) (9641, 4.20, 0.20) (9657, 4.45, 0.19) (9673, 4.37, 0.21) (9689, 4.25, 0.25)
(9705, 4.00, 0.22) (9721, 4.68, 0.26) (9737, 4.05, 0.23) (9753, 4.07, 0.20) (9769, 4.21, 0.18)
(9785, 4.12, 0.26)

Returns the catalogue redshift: 0.000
